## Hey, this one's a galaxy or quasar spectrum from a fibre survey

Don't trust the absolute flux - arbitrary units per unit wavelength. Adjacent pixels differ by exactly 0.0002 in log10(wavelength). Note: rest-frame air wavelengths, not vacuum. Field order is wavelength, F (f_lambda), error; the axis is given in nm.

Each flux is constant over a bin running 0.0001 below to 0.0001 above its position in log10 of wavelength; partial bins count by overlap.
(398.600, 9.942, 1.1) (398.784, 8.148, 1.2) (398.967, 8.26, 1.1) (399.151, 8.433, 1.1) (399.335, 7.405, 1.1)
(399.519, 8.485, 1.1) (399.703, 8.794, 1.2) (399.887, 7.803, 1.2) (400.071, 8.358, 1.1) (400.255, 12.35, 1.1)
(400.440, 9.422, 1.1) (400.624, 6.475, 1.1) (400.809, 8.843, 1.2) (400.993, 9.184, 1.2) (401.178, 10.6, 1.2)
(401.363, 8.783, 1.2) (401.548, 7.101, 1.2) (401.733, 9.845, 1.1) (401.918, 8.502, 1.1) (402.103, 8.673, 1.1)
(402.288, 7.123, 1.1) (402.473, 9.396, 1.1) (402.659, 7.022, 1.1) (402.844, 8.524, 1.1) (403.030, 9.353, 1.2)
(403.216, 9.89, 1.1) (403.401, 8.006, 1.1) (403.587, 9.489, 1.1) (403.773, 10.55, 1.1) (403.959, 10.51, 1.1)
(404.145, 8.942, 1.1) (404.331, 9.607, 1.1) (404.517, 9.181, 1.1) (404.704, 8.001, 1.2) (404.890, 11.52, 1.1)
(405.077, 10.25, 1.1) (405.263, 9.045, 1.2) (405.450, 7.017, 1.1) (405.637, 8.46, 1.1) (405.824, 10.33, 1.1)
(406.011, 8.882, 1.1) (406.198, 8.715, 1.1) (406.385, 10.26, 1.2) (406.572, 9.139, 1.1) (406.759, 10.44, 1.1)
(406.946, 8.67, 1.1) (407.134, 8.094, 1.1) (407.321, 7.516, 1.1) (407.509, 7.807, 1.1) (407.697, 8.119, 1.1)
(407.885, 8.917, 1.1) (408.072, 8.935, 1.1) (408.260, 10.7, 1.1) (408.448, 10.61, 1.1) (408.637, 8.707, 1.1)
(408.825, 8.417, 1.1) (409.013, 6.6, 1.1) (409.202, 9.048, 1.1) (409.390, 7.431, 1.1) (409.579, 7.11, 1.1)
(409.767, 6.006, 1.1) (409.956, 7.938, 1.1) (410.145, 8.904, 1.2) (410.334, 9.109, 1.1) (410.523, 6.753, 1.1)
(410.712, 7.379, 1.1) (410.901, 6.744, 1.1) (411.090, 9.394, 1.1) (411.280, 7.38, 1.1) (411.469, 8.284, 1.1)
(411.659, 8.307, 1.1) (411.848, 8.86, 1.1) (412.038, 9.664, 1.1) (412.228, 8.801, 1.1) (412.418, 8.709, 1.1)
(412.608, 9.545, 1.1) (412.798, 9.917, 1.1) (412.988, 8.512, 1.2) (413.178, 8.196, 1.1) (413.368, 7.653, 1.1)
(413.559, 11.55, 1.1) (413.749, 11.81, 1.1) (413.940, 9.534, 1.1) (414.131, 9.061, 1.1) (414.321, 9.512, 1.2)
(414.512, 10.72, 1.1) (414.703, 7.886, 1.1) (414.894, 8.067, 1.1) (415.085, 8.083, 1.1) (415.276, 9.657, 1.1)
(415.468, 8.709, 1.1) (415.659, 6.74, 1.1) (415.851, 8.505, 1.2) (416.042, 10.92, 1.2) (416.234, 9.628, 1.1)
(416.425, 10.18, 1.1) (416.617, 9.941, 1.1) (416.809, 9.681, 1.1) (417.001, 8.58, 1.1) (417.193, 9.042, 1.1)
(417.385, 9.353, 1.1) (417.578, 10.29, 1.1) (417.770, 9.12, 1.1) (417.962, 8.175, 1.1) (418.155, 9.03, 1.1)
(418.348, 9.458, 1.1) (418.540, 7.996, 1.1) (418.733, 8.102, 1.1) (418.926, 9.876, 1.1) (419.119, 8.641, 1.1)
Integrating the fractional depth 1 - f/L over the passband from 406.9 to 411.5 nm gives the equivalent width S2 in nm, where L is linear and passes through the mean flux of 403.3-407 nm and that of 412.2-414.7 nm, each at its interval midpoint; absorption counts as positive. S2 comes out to 0.60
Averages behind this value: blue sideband 9.36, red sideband 9.46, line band 8.17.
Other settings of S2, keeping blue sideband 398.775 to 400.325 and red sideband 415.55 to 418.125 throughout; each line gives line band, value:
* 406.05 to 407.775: 0.03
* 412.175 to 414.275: -0.07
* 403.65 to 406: -0.16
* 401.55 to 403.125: 0.05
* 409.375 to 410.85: 0.24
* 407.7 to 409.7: 0.08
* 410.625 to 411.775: 0.14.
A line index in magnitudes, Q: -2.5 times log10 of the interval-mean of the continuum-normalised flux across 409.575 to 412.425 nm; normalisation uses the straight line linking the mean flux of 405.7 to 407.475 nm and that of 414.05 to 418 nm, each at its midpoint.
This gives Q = 0.13 mag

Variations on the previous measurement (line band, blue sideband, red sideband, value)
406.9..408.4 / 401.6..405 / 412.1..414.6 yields 0.075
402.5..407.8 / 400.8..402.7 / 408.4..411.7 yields -0.083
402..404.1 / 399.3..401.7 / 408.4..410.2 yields -0.049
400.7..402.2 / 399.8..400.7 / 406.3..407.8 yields -0.001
